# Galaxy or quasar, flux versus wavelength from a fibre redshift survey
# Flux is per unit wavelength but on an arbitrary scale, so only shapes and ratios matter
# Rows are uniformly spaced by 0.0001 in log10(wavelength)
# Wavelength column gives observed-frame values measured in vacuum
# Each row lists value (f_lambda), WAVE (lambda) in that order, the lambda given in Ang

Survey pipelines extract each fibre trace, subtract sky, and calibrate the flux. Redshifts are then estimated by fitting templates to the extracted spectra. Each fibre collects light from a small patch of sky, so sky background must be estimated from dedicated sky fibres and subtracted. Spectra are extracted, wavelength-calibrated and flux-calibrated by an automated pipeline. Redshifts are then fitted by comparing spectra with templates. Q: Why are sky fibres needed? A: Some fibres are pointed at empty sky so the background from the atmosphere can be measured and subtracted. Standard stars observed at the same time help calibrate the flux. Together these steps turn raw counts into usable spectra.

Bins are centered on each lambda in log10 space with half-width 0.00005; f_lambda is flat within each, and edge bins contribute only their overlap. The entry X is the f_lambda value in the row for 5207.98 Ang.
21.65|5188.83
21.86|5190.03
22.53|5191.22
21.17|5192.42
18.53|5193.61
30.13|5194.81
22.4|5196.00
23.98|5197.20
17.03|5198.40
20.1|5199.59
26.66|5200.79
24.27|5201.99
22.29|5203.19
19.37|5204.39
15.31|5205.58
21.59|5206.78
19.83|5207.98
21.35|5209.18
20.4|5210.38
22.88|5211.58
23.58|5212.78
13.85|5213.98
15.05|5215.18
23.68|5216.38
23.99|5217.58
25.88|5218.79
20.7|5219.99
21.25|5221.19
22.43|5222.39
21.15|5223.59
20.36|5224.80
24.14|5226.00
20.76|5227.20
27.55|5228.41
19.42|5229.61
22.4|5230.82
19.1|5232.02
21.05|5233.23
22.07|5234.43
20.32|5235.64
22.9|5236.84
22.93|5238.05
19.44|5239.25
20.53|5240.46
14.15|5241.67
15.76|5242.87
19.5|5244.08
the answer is 19.83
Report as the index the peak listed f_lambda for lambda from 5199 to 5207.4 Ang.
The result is 26.66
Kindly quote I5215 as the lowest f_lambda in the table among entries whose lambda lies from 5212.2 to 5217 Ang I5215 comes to 13.85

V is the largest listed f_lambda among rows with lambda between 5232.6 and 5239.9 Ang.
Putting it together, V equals 22.93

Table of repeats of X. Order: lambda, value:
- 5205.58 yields 15.31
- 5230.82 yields 22.4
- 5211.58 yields 22.88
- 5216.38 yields 23.68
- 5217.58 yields 23.99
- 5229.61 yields 19.42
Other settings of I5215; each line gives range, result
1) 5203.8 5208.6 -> 15.31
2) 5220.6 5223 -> 21.25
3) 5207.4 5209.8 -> 19.83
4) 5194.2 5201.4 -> 17.03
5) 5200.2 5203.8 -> 22.29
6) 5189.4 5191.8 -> 21.86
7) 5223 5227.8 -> 20.36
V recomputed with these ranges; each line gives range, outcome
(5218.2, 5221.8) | 25.88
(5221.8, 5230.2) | 27.55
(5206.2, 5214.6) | 23.58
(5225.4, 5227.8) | 24.14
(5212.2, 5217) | 23.68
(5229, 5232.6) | 22.4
